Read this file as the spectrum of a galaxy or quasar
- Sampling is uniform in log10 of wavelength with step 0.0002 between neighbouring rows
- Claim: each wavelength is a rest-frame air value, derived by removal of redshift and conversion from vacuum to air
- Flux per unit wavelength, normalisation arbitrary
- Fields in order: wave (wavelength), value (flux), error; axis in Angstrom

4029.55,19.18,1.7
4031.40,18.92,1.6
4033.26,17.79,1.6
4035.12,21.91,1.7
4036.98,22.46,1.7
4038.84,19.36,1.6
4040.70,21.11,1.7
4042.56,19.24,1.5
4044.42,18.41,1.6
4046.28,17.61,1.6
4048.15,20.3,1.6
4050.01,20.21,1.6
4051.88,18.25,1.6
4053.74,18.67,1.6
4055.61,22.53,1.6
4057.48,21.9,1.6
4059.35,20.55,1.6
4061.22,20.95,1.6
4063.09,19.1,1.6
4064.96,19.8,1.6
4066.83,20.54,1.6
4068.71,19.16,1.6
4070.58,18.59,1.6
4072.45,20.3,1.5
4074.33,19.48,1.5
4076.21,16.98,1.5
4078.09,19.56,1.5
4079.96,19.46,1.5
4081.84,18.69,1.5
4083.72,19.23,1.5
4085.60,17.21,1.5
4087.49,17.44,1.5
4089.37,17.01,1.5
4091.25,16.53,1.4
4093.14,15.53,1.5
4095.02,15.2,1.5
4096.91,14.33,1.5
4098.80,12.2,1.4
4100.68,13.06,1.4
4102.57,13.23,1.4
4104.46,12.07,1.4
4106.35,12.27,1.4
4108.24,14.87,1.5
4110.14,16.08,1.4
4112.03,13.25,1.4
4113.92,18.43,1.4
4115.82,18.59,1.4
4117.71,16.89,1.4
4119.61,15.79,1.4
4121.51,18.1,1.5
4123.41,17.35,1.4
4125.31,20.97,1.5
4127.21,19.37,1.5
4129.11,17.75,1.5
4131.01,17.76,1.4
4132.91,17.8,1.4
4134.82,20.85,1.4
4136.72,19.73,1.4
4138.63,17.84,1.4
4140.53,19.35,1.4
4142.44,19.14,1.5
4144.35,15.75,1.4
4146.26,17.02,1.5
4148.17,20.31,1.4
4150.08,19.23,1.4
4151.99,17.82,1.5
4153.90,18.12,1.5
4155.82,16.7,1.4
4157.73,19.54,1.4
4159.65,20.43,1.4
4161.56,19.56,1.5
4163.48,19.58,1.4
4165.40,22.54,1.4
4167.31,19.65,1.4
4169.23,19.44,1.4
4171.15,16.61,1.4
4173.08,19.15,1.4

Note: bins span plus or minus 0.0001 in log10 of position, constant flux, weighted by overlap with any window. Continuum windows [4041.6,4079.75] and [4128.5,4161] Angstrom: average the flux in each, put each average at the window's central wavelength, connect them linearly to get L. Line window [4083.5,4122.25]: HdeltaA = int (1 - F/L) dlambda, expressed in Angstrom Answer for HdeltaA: 7.3 Angstrom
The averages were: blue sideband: 19.6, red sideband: 18.6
